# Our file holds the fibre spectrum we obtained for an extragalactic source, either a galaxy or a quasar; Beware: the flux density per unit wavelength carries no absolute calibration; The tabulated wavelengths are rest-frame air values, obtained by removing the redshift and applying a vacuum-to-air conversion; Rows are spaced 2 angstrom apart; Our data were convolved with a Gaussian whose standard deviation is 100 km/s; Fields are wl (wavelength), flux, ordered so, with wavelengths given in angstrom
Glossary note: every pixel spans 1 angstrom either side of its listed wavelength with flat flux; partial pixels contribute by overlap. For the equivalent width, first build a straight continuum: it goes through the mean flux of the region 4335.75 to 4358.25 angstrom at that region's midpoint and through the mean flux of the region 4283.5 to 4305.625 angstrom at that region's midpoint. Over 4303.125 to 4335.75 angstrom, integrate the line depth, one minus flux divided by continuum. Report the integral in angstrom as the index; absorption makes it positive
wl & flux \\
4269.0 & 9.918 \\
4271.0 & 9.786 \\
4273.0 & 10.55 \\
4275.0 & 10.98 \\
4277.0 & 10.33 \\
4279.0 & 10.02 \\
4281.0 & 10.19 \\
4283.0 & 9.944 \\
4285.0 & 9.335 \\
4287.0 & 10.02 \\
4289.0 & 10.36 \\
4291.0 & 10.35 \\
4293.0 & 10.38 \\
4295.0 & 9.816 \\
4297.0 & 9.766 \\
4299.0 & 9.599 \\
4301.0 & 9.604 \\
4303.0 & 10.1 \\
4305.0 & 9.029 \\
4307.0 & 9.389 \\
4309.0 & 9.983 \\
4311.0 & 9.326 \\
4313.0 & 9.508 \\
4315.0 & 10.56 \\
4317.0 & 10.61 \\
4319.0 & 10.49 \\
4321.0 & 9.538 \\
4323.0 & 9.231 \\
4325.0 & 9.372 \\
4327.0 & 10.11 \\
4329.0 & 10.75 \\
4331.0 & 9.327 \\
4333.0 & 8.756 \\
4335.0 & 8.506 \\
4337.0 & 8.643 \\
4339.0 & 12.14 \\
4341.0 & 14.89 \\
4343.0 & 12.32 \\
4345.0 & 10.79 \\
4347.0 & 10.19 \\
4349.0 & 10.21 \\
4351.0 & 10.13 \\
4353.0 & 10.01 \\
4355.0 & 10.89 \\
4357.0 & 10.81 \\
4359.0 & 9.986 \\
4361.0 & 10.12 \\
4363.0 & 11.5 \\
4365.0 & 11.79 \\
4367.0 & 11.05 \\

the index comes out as 2.21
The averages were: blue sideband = 9.87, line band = 9.68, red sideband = 11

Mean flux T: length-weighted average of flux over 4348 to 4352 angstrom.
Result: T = 10.2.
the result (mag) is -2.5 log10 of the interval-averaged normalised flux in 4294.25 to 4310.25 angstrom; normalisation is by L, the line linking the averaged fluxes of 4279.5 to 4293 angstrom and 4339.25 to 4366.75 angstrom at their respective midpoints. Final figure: 0.07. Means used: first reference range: 10.1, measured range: 9.65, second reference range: 11.1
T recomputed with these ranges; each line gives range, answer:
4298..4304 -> 9.77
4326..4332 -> 10.1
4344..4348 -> 10.5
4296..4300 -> 9.68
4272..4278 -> 10.6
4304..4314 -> 9.45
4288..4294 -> 10.4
